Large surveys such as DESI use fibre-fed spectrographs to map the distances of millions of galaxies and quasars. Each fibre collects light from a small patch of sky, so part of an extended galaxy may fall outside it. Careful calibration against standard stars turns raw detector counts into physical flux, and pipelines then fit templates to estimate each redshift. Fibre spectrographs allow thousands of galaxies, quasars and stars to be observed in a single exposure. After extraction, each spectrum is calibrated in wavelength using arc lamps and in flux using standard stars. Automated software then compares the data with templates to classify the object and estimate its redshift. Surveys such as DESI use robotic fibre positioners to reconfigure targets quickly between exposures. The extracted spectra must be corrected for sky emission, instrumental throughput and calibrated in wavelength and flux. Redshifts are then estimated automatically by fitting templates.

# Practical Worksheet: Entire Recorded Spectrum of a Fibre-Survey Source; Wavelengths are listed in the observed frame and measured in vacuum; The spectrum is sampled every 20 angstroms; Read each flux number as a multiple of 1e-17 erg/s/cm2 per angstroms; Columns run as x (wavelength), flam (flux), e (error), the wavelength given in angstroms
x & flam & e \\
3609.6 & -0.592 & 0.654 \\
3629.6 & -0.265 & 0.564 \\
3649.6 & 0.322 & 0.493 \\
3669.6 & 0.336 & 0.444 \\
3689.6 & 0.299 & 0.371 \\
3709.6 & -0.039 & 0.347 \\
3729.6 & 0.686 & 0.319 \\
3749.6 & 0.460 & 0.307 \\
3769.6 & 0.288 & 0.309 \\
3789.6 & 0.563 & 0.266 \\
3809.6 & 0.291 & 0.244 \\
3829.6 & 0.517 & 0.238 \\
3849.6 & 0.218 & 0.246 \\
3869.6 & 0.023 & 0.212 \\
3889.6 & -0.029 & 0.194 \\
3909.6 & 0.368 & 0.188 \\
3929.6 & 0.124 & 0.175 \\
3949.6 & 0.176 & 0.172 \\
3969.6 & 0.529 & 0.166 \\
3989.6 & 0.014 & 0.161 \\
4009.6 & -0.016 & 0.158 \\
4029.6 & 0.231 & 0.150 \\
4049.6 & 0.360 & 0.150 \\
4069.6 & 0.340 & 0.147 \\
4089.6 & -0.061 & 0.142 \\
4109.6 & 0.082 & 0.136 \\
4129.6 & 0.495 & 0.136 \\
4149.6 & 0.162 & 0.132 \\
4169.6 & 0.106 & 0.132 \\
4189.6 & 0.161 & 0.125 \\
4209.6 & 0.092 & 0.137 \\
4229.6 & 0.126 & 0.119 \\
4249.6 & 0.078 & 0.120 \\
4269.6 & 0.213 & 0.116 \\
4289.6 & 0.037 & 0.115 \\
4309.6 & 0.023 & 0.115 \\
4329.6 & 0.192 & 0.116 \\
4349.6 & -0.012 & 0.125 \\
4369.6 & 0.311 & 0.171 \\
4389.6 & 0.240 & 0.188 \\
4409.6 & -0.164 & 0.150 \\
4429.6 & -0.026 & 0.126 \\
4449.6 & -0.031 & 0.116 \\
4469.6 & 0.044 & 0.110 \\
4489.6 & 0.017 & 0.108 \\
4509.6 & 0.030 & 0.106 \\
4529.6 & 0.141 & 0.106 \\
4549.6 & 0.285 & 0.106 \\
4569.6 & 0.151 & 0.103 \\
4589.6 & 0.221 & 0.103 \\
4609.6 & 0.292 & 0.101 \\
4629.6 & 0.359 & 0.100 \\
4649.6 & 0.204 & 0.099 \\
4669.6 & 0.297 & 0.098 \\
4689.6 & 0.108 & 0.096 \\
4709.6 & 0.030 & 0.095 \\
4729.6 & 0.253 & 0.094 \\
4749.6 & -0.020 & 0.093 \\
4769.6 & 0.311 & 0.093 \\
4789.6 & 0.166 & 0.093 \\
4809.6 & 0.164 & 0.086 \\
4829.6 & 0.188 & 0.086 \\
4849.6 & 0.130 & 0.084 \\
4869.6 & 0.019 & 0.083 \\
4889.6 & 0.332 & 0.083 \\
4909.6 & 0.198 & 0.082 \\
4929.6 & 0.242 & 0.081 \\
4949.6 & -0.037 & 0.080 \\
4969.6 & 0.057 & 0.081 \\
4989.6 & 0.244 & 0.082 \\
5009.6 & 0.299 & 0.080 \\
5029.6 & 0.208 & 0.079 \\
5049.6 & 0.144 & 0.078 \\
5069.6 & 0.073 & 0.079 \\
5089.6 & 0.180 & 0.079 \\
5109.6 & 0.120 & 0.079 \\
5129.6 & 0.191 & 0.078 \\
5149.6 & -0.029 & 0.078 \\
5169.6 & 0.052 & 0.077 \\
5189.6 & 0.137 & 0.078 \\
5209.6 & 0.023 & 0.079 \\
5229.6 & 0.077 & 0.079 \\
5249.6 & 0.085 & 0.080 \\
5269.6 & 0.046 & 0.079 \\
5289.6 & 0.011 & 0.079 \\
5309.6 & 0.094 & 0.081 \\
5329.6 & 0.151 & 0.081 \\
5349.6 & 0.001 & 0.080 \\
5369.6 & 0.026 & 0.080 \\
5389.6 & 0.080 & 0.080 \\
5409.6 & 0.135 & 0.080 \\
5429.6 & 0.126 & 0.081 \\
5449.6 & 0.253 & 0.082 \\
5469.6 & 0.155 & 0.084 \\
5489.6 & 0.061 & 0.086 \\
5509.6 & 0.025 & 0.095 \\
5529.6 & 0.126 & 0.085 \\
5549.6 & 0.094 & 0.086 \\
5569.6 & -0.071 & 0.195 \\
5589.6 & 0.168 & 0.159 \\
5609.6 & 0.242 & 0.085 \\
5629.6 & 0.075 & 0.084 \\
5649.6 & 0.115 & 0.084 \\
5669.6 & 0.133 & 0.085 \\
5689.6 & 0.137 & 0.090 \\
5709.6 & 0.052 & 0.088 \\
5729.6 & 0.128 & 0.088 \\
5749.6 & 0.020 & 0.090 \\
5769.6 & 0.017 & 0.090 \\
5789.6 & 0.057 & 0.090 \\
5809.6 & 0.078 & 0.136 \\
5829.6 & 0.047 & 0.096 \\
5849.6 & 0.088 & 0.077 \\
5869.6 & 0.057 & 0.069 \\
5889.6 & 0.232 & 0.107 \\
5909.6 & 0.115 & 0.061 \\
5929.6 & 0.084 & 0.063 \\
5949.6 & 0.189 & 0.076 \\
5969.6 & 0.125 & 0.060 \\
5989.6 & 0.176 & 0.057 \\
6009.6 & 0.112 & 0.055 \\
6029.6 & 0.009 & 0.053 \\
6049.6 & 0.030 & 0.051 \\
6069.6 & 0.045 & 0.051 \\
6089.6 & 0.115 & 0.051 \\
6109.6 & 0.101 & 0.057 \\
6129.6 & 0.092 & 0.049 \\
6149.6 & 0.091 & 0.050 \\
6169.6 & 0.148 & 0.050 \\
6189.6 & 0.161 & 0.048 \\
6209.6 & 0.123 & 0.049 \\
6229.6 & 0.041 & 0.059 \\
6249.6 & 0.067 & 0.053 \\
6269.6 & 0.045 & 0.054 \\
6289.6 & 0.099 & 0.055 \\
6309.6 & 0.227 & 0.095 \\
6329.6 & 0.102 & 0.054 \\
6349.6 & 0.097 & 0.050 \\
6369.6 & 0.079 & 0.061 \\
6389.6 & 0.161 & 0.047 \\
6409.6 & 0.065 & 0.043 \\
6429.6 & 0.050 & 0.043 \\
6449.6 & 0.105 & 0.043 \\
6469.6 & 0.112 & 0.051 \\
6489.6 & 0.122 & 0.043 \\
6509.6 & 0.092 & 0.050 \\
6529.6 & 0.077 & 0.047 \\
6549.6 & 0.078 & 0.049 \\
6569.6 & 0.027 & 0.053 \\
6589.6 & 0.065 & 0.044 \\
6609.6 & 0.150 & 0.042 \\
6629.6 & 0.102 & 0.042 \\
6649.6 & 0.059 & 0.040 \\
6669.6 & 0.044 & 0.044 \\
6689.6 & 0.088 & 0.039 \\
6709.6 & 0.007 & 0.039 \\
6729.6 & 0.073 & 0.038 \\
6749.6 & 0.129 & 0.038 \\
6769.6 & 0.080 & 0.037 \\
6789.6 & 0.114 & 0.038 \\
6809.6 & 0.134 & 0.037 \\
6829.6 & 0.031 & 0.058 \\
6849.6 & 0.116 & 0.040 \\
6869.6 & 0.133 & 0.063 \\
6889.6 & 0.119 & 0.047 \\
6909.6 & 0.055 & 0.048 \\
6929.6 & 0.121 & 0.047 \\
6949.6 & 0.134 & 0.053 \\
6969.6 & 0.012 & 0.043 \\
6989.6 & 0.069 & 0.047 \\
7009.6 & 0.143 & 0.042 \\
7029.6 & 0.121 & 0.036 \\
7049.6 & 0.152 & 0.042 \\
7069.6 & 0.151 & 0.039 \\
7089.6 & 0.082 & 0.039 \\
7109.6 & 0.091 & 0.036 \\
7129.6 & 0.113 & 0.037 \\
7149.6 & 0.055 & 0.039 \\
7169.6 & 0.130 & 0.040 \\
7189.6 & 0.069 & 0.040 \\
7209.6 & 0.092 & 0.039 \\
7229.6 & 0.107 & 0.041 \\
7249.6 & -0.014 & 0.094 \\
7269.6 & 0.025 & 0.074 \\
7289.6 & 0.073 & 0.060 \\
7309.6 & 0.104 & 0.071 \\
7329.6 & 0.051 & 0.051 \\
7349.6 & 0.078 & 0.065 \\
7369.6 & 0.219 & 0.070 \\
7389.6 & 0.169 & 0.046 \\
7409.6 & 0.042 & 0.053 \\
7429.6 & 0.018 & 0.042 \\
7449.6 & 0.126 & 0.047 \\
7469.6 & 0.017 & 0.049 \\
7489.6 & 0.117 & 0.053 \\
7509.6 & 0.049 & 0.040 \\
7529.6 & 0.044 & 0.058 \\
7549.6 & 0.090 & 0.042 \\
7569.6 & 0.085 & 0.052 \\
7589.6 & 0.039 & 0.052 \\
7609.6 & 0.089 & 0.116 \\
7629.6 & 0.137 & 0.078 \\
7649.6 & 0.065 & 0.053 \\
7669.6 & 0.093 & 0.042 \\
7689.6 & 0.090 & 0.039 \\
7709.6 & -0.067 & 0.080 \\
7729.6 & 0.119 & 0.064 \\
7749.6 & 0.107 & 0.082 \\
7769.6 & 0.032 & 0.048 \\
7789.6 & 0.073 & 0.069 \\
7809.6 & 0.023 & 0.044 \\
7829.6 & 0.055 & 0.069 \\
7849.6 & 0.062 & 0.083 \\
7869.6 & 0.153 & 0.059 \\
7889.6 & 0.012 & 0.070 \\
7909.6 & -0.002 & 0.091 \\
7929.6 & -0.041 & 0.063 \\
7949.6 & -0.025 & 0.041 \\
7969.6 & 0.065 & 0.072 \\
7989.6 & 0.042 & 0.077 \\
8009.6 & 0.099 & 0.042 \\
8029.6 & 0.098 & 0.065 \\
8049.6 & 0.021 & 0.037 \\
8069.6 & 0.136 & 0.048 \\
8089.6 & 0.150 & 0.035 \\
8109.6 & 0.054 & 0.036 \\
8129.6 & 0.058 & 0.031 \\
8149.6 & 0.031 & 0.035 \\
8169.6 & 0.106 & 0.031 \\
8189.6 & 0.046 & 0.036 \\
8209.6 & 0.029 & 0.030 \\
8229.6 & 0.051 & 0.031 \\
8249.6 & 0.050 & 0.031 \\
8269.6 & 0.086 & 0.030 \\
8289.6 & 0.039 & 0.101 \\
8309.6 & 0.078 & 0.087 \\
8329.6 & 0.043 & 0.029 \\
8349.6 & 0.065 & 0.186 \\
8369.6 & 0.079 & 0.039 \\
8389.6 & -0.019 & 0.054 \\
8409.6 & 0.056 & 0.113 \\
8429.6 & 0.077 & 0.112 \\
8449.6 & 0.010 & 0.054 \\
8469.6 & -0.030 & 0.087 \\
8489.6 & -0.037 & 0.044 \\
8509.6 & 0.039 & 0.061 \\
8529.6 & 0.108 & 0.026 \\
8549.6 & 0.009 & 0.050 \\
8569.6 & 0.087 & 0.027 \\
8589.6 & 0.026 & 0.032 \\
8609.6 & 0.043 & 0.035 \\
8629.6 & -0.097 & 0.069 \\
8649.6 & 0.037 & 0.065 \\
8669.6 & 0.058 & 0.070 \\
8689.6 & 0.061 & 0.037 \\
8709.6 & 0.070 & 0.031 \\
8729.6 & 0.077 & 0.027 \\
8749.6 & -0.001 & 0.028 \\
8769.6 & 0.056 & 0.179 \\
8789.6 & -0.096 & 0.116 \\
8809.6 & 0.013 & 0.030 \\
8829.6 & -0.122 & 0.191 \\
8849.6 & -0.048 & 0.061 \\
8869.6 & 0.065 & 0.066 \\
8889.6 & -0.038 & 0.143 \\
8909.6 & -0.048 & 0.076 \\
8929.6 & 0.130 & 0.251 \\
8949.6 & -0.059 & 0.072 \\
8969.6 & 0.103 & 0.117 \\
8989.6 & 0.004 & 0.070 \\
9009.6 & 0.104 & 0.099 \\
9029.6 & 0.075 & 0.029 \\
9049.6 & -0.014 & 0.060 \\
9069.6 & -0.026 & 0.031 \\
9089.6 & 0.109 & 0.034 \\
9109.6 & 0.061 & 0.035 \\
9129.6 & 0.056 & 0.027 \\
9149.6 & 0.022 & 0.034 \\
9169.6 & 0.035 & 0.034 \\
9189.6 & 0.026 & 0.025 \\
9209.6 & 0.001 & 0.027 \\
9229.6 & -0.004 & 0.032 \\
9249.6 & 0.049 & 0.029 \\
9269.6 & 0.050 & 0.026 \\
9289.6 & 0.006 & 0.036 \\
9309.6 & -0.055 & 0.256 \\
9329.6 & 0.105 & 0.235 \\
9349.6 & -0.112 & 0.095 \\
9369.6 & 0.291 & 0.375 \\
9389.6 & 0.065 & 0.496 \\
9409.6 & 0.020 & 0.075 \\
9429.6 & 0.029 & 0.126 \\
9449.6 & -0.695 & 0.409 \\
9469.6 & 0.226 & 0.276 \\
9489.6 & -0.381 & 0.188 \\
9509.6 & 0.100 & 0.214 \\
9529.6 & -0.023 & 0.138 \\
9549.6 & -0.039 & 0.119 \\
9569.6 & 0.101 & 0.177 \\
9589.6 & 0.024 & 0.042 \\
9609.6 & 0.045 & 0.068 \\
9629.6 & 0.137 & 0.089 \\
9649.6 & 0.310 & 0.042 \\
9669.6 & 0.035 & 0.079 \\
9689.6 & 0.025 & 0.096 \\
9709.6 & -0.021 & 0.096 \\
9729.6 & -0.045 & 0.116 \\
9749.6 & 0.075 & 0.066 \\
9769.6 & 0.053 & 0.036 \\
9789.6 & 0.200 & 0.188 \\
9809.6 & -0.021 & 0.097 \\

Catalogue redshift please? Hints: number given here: 1.586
